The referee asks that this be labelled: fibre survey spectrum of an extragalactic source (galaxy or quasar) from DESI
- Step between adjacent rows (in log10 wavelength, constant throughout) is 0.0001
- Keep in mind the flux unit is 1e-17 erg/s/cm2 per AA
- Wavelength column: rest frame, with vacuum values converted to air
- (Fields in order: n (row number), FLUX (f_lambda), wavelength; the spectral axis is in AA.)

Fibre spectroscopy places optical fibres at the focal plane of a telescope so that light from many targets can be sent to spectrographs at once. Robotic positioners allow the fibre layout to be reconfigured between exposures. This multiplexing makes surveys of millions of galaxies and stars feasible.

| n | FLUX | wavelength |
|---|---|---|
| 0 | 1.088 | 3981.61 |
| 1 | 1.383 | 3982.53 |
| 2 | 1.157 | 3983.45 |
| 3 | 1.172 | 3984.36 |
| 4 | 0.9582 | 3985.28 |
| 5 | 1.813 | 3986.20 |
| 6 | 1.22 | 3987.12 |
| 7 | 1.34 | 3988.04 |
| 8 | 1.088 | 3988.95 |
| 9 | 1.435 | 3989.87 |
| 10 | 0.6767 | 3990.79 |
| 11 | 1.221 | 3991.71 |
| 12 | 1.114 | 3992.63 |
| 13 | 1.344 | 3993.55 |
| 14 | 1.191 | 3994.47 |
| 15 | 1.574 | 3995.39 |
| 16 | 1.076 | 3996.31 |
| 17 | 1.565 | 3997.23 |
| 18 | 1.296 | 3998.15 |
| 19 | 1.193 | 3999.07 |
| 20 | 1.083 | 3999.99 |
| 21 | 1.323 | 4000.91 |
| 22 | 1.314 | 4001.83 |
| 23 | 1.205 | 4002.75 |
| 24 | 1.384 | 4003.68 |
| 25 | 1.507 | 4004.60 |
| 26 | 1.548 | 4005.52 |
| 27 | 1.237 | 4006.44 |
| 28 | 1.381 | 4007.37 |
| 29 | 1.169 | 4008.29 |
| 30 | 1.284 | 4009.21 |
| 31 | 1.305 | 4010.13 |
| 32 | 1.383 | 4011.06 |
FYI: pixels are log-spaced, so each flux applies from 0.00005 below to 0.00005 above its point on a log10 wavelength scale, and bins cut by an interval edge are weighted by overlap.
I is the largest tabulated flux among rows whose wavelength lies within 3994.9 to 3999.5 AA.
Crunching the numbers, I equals 1.574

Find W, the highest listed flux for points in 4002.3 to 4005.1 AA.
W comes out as 1.507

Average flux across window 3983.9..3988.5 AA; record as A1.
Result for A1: 1.3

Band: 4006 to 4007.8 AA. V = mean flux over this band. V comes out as 1.3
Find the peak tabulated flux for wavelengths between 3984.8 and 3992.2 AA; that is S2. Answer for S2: 1.813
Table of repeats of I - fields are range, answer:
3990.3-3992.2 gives 1.221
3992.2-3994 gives 1.344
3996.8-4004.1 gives 1.565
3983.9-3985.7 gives 1.172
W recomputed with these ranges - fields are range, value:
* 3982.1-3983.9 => 1.383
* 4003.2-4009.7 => 1.548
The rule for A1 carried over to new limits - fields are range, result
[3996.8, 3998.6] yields 1.43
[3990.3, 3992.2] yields 0.958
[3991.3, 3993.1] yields 1.17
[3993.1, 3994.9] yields 1.27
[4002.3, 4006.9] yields 1.38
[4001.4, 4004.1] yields 1.3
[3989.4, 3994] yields 1.16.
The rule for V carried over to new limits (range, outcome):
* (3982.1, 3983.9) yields 1.27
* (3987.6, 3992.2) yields 1.15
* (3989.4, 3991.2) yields 1.06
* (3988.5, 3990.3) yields 1.26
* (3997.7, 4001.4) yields 1.23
